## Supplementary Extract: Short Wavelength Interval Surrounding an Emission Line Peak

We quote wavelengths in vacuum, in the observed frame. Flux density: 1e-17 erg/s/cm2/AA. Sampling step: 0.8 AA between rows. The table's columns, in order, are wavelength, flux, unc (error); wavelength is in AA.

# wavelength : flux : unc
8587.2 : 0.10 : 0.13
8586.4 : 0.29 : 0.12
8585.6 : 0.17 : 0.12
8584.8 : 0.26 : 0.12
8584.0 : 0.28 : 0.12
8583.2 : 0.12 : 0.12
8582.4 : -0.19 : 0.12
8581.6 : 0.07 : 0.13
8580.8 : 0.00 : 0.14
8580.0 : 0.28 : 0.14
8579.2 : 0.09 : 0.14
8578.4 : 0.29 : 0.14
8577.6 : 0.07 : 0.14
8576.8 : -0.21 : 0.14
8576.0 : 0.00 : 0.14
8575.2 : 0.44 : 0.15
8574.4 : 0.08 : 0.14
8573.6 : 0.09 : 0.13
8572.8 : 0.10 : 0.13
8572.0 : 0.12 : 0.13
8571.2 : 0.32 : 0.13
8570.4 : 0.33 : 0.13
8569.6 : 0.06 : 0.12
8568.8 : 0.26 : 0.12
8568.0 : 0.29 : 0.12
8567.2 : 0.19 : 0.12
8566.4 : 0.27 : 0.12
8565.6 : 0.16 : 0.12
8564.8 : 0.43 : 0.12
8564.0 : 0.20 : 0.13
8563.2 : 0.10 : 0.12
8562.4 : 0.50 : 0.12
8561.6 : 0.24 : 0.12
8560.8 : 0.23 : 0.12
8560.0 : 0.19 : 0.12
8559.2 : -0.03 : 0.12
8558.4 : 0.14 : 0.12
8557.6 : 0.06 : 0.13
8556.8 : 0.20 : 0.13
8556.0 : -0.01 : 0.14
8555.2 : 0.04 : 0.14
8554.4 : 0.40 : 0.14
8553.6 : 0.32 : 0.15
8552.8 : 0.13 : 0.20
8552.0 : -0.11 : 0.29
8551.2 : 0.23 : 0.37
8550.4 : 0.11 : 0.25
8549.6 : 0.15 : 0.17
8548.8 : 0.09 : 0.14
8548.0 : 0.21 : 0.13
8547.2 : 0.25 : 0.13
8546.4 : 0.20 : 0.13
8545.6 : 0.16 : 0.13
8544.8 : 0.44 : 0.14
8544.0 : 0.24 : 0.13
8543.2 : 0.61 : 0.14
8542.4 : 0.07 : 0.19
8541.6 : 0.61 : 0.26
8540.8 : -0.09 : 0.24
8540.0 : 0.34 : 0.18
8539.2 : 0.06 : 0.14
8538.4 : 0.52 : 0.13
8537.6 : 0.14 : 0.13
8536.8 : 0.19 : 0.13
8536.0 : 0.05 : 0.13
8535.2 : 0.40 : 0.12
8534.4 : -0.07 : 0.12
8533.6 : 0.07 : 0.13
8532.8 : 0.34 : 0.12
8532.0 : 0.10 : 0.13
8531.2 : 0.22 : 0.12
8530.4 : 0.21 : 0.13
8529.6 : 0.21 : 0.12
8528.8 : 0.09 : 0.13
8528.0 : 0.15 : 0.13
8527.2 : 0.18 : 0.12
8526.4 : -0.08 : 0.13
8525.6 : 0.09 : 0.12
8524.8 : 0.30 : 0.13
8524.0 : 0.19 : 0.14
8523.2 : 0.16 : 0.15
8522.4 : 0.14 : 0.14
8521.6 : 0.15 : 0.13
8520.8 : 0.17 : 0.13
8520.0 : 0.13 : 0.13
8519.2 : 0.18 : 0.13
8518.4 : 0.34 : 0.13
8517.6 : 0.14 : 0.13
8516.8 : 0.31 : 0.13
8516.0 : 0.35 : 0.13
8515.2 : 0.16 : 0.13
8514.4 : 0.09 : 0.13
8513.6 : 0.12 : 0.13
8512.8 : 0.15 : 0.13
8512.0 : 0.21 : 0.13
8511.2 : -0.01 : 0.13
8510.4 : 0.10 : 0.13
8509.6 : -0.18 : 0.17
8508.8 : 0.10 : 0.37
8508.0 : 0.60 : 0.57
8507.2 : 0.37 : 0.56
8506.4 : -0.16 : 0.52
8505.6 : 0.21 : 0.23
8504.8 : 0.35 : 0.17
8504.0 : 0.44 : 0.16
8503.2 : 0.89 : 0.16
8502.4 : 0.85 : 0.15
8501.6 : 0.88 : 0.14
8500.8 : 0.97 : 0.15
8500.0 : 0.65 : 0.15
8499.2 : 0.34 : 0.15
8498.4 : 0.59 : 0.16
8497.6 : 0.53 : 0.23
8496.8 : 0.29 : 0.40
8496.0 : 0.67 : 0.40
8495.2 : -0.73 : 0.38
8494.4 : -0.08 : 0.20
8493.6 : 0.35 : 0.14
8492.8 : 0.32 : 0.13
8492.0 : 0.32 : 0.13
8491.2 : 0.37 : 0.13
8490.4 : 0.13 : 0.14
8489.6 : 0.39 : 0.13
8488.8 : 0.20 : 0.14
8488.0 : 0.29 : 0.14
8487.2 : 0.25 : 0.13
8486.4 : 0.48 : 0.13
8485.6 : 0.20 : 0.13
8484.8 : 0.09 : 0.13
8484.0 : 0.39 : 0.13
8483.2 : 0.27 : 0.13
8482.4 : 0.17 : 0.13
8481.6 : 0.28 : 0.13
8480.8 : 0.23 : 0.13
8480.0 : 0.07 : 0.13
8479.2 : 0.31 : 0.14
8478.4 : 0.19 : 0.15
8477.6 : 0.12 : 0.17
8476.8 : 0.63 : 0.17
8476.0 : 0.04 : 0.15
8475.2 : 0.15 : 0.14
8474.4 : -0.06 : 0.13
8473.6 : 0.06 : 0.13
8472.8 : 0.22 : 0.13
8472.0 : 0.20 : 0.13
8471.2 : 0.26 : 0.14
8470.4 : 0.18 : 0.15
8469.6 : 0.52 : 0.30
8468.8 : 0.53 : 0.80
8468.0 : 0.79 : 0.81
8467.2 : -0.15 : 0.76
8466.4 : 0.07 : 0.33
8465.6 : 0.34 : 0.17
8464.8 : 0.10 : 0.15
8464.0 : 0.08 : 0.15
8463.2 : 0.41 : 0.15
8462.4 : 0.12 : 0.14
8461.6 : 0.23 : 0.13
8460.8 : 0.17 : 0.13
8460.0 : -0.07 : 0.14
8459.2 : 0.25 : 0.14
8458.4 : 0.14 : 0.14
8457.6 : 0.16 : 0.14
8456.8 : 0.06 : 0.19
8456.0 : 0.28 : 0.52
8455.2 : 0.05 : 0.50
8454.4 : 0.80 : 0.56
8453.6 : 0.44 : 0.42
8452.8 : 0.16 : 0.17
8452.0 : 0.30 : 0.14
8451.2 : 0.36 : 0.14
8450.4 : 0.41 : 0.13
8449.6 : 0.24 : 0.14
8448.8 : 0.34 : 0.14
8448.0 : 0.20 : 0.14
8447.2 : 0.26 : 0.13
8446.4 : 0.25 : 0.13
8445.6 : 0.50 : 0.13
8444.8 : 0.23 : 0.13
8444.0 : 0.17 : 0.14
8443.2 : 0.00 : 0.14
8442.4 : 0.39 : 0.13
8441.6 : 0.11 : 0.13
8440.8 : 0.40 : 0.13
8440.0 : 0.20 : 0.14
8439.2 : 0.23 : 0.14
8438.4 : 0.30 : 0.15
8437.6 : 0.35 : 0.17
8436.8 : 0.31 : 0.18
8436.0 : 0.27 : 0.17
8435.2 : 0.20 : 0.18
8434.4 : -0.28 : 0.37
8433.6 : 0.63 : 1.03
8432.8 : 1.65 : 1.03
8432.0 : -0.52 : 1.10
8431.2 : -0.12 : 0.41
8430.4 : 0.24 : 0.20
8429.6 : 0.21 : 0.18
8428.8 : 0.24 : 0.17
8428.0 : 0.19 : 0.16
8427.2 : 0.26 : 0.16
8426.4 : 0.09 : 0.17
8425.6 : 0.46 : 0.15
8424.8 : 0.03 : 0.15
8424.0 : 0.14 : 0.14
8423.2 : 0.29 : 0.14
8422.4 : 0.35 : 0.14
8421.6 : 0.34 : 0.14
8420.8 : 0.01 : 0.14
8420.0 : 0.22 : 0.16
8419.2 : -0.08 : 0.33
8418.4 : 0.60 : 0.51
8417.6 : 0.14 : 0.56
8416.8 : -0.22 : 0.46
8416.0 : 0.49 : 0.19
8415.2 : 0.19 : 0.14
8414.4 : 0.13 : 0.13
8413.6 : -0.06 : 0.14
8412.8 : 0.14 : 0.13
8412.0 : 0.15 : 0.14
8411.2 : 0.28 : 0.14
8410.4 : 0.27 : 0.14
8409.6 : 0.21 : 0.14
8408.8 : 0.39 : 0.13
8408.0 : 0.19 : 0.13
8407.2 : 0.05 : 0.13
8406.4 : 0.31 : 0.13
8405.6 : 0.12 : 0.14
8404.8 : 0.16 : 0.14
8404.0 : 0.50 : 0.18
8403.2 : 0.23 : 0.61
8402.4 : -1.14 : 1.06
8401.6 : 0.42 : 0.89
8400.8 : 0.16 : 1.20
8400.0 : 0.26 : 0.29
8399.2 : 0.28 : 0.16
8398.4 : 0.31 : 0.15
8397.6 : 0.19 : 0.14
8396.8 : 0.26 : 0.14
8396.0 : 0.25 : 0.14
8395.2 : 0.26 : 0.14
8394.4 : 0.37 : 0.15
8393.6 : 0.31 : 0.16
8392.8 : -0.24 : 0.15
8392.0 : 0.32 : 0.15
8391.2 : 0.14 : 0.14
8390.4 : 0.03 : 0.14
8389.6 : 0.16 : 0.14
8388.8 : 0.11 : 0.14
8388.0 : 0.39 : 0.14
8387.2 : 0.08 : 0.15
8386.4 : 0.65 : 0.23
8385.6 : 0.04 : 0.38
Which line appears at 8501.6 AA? H-gamma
